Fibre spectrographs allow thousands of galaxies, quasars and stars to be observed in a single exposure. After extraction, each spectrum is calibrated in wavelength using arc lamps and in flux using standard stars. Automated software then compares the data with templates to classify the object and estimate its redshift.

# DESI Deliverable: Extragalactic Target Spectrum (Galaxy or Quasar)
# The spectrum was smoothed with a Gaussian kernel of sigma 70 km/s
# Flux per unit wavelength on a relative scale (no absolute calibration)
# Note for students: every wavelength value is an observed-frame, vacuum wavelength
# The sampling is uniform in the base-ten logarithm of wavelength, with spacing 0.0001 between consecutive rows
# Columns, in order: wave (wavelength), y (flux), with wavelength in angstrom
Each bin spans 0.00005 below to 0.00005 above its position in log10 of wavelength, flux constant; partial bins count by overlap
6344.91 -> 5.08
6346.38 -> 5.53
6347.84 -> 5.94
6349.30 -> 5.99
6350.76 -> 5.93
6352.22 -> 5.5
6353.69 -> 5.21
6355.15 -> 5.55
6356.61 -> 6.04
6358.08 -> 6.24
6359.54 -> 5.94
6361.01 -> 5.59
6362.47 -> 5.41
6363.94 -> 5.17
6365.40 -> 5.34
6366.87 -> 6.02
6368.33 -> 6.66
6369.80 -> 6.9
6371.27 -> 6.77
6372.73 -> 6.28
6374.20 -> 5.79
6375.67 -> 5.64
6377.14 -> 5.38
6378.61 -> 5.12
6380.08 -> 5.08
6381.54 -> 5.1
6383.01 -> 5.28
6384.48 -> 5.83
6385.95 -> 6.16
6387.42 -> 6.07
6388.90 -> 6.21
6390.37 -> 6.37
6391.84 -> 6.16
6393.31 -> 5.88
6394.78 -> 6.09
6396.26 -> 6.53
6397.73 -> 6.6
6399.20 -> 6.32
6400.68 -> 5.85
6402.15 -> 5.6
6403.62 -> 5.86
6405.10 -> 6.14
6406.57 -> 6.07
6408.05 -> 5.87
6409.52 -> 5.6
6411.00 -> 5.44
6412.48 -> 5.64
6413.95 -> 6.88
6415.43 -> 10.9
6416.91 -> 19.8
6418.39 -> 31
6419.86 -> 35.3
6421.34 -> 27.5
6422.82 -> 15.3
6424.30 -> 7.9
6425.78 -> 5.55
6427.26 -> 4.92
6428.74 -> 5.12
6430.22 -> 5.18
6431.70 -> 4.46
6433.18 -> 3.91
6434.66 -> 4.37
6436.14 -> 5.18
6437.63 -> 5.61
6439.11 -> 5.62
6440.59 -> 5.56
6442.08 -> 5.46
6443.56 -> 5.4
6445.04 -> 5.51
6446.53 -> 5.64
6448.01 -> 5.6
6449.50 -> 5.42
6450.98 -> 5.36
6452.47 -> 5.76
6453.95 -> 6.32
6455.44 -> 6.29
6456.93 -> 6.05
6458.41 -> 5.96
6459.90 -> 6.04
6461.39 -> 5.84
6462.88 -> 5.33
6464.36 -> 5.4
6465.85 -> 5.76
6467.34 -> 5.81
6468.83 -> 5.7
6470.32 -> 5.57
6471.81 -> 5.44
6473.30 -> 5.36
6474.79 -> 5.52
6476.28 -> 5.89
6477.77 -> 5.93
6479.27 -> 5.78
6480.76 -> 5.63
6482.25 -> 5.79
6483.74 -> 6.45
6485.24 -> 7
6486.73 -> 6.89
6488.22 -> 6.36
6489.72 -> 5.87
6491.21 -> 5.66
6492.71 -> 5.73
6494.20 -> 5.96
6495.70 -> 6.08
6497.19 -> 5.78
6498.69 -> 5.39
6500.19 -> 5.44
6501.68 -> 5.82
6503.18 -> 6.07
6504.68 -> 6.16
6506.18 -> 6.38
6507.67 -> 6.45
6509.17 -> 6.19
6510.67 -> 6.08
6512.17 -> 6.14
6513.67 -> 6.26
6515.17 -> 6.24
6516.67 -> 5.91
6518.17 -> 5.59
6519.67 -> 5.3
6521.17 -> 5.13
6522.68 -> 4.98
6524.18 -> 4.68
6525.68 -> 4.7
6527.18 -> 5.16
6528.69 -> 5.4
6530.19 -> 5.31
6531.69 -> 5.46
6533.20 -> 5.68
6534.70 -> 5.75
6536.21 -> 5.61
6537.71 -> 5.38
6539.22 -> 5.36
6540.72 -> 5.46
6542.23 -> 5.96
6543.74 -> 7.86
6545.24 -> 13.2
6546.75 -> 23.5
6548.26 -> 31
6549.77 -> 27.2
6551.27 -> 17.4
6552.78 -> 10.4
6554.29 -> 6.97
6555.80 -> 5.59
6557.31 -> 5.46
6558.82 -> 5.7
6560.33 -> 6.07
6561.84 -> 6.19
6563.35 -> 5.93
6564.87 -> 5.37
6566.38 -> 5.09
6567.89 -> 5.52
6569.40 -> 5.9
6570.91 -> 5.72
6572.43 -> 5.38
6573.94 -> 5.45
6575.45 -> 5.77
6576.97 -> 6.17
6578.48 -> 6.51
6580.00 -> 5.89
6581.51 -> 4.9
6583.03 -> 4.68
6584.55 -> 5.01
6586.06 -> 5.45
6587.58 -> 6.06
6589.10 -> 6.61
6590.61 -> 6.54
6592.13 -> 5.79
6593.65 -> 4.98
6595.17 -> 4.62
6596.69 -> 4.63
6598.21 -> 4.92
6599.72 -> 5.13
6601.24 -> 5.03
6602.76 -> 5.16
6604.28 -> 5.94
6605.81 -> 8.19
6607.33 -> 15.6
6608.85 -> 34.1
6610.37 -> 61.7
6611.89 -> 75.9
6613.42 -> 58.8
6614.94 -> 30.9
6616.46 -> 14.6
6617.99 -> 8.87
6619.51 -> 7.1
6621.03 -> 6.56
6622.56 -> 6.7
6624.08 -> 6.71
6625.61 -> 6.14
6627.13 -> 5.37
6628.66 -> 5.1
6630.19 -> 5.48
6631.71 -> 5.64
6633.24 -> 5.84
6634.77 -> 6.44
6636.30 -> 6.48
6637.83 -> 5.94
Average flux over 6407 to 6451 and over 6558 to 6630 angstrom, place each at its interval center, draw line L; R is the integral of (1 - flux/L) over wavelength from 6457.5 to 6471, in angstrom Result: 5.4 angstrom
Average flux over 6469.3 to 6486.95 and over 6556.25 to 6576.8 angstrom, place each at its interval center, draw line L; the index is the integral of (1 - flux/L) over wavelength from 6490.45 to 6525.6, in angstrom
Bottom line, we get 0.3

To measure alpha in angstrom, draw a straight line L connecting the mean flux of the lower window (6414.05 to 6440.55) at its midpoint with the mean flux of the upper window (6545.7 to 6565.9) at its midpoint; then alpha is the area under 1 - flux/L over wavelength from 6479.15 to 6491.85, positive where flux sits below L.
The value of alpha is 5.95 angstrom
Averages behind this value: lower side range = 11.3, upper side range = 12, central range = 6.18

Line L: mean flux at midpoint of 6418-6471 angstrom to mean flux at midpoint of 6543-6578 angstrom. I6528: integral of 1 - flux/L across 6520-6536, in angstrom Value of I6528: 6.8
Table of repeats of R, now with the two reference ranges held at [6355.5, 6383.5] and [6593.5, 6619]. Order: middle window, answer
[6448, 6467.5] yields 9.6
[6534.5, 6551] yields 4.1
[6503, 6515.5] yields 7.2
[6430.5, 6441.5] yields 5.5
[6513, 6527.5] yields 9.4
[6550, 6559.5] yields 4.3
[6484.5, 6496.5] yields 6.5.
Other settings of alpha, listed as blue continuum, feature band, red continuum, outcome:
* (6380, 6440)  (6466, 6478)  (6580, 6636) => 5.0 angstrom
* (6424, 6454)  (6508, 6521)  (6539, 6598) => 1.8 angstrom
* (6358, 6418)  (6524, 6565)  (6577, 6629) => 8.9 angstrom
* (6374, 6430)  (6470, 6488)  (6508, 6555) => 5.5 angstrom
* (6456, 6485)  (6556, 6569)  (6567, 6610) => 2.6 angstrom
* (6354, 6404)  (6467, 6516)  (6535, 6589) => 9.1 angstrom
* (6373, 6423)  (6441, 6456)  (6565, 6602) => 4.3 angstrom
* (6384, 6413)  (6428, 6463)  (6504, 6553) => 7.2 angstrom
